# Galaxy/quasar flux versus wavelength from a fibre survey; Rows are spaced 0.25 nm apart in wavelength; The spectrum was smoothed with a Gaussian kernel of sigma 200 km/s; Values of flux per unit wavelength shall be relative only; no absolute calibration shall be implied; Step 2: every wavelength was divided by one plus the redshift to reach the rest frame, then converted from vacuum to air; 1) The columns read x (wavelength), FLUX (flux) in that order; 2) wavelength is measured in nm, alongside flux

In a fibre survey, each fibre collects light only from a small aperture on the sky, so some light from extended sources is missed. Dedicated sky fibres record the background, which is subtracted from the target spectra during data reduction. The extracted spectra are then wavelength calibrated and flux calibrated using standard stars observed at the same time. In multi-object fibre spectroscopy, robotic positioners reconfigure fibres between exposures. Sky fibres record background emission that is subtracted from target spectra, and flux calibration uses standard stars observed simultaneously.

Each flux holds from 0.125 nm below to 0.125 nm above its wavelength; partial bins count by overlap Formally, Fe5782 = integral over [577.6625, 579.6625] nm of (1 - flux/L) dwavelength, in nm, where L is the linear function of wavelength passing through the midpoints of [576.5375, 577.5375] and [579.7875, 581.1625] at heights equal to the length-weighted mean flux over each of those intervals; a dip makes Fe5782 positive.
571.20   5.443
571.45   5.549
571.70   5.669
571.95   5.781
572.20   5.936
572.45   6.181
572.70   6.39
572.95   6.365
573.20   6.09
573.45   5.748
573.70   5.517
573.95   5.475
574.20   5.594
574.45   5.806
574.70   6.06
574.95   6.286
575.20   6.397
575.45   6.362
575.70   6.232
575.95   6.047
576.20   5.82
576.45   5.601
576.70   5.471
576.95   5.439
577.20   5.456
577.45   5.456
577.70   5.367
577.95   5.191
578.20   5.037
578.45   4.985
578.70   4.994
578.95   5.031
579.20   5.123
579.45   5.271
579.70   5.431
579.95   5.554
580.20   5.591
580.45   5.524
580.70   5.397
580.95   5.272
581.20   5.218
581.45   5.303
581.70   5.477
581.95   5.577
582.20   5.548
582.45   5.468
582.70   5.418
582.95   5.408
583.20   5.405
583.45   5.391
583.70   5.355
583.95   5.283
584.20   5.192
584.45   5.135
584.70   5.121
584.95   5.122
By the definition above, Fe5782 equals 0.12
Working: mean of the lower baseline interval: 5.46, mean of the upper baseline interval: 5.45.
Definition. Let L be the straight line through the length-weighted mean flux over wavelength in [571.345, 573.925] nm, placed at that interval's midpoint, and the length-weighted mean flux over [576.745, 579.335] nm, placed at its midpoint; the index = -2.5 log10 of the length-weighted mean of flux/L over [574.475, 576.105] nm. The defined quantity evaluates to -0.12 mag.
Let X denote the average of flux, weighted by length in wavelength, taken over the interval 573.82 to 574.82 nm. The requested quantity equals 5.73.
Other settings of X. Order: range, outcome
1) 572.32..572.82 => 6.28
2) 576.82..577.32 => 5.45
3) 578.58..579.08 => 5.01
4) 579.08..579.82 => 5.27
